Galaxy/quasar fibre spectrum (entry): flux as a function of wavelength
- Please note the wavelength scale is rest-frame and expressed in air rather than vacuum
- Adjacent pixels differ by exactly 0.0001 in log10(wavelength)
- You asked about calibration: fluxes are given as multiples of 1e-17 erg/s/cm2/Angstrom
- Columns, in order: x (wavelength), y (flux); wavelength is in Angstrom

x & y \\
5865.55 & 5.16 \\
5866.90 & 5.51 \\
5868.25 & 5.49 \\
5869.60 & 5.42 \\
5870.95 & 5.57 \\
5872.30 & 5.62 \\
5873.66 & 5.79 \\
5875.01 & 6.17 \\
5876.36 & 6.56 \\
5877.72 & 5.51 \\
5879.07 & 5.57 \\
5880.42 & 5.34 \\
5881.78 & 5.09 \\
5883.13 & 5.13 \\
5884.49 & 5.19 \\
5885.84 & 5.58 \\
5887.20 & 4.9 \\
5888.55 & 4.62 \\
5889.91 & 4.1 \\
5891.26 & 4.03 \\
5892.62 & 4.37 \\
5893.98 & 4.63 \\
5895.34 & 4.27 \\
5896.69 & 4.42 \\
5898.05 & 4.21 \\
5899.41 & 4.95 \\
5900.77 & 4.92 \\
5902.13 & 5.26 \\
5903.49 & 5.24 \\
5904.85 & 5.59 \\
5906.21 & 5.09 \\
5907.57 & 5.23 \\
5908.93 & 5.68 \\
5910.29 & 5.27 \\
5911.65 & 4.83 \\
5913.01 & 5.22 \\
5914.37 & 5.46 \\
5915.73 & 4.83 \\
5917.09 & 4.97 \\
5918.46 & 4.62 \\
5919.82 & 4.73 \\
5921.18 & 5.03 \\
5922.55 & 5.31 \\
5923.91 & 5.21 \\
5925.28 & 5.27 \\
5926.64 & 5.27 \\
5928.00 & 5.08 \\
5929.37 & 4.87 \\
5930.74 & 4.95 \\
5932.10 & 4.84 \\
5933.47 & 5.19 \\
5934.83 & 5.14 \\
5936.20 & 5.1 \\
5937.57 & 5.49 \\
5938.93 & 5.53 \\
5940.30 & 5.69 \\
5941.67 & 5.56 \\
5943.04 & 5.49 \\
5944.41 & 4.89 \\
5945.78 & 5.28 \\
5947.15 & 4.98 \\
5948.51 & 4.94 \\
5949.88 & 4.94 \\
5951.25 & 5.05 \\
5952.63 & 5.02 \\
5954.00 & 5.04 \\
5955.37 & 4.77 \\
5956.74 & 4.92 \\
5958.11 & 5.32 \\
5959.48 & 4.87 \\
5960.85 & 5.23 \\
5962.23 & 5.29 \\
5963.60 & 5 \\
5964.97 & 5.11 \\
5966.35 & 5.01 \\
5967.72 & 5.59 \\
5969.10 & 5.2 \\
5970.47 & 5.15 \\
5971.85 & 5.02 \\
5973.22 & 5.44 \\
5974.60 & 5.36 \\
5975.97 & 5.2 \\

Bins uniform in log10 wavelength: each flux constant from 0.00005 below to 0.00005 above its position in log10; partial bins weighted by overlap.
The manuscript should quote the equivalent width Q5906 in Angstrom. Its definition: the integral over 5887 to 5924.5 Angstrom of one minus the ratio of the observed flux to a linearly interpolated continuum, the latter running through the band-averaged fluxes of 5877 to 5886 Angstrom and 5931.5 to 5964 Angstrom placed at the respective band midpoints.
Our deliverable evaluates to 2.7 Angstrom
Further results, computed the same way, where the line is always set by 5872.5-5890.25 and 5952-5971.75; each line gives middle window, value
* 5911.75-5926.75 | 0.5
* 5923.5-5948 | -0.1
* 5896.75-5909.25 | 0.5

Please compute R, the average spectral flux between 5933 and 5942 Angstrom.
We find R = 5.39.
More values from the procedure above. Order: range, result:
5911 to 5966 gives 5.11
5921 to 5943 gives 5.23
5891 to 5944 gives 5.05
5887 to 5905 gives 4.65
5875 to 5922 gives 5.03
